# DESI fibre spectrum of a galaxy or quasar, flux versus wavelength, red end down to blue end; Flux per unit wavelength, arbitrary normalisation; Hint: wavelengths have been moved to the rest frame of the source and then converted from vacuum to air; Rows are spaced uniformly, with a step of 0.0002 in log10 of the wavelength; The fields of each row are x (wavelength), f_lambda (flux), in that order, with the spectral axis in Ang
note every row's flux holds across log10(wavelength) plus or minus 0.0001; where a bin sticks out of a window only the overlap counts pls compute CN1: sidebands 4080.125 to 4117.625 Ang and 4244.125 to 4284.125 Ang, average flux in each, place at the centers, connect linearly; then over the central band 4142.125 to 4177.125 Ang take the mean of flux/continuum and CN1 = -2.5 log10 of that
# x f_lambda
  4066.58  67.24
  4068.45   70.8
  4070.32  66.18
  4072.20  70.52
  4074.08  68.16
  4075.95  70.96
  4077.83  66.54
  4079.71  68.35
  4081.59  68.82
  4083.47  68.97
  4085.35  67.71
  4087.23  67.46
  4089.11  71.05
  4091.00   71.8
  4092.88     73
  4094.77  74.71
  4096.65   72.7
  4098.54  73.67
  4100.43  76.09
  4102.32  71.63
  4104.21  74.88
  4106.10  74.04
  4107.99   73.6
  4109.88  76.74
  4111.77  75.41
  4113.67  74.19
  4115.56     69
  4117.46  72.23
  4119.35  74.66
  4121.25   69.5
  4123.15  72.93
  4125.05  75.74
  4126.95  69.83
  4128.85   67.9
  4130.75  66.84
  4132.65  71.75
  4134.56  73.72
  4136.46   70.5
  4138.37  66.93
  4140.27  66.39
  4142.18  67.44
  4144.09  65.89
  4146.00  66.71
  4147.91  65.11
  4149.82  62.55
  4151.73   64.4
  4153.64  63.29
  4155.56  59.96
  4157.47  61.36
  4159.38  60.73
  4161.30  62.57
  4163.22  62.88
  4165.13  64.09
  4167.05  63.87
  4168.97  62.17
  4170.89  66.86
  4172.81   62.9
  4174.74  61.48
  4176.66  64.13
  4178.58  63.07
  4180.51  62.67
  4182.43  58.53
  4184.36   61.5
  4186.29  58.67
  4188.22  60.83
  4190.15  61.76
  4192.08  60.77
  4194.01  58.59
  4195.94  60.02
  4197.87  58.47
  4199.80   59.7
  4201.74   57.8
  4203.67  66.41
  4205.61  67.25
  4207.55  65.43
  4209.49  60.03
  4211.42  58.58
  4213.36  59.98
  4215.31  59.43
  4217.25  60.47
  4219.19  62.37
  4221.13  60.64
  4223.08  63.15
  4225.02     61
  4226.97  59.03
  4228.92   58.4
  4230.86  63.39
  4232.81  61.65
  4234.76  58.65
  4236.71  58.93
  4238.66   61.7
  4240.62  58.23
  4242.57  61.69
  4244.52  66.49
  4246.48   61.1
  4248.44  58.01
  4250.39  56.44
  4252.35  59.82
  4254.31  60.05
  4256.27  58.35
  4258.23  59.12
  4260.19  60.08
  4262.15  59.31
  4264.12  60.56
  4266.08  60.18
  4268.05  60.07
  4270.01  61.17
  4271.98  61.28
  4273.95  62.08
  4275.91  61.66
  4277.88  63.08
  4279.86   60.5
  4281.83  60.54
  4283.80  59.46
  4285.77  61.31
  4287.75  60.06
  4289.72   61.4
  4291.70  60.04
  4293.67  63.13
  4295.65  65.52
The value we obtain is 0.07 mag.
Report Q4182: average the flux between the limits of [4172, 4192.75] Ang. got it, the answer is 61.5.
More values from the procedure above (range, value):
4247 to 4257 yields 58.7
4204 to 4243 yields 61.1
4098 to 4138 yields 72.5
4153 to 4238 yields 61.4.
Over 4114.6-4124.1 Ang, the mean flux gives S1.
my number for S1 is 71.7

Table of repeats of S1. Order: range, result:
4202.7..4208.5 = 66.3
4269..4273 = 61.2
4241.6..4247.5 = 63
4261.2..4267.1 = 59.9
